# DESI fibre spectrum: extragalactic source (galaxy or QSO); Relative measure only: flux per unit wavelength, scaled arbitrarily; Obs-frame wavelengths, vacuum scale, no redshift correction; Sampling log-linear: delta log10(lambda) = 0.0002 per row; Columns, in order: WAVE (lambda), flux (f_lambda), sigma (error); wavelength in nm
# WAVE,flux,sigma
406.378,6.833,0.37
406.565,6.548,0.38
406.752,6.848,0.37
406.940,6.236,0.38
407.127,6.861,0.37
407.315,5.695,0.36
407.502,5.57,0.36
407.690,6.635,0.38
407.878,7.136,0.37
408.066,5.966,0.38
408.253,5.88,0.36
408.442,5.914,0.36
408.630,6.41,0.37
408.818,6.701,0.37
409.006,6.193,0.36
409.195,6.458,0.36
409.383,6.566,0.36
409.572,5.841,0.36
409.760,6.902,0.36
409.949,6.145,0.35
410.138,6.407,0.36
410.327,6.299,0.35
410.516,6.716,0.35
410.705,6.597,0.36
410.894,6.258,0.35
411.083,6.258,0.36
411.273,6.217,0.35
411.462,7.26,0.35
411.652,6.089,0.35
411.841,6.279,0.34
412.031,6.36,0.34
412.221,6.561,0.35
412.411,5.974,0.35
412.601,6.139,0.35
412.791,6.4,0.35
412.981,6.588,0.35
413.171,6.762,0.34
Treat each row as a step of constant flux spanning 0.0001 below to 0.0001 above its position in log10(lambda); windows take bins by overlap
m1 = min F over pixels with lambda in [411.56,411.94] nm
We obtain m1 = 6.089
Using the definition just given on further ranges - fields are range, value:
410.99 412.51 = 5.974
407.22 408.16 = 5.57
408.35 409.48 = 5.914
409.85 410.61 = 6.145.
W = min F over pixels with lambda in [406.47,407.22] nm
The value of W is 6.236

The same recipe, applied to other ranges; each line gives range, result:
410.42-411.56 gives 6.217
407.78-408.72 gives 5.88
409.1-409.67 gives 5.841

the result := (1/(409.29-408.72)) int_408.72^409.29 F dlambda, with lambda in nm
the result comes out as 6.46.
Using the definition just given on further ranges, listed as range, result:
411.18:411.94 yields 6.46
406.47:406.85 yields 6.69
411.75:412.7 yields 6.26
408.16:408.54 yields 5.89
